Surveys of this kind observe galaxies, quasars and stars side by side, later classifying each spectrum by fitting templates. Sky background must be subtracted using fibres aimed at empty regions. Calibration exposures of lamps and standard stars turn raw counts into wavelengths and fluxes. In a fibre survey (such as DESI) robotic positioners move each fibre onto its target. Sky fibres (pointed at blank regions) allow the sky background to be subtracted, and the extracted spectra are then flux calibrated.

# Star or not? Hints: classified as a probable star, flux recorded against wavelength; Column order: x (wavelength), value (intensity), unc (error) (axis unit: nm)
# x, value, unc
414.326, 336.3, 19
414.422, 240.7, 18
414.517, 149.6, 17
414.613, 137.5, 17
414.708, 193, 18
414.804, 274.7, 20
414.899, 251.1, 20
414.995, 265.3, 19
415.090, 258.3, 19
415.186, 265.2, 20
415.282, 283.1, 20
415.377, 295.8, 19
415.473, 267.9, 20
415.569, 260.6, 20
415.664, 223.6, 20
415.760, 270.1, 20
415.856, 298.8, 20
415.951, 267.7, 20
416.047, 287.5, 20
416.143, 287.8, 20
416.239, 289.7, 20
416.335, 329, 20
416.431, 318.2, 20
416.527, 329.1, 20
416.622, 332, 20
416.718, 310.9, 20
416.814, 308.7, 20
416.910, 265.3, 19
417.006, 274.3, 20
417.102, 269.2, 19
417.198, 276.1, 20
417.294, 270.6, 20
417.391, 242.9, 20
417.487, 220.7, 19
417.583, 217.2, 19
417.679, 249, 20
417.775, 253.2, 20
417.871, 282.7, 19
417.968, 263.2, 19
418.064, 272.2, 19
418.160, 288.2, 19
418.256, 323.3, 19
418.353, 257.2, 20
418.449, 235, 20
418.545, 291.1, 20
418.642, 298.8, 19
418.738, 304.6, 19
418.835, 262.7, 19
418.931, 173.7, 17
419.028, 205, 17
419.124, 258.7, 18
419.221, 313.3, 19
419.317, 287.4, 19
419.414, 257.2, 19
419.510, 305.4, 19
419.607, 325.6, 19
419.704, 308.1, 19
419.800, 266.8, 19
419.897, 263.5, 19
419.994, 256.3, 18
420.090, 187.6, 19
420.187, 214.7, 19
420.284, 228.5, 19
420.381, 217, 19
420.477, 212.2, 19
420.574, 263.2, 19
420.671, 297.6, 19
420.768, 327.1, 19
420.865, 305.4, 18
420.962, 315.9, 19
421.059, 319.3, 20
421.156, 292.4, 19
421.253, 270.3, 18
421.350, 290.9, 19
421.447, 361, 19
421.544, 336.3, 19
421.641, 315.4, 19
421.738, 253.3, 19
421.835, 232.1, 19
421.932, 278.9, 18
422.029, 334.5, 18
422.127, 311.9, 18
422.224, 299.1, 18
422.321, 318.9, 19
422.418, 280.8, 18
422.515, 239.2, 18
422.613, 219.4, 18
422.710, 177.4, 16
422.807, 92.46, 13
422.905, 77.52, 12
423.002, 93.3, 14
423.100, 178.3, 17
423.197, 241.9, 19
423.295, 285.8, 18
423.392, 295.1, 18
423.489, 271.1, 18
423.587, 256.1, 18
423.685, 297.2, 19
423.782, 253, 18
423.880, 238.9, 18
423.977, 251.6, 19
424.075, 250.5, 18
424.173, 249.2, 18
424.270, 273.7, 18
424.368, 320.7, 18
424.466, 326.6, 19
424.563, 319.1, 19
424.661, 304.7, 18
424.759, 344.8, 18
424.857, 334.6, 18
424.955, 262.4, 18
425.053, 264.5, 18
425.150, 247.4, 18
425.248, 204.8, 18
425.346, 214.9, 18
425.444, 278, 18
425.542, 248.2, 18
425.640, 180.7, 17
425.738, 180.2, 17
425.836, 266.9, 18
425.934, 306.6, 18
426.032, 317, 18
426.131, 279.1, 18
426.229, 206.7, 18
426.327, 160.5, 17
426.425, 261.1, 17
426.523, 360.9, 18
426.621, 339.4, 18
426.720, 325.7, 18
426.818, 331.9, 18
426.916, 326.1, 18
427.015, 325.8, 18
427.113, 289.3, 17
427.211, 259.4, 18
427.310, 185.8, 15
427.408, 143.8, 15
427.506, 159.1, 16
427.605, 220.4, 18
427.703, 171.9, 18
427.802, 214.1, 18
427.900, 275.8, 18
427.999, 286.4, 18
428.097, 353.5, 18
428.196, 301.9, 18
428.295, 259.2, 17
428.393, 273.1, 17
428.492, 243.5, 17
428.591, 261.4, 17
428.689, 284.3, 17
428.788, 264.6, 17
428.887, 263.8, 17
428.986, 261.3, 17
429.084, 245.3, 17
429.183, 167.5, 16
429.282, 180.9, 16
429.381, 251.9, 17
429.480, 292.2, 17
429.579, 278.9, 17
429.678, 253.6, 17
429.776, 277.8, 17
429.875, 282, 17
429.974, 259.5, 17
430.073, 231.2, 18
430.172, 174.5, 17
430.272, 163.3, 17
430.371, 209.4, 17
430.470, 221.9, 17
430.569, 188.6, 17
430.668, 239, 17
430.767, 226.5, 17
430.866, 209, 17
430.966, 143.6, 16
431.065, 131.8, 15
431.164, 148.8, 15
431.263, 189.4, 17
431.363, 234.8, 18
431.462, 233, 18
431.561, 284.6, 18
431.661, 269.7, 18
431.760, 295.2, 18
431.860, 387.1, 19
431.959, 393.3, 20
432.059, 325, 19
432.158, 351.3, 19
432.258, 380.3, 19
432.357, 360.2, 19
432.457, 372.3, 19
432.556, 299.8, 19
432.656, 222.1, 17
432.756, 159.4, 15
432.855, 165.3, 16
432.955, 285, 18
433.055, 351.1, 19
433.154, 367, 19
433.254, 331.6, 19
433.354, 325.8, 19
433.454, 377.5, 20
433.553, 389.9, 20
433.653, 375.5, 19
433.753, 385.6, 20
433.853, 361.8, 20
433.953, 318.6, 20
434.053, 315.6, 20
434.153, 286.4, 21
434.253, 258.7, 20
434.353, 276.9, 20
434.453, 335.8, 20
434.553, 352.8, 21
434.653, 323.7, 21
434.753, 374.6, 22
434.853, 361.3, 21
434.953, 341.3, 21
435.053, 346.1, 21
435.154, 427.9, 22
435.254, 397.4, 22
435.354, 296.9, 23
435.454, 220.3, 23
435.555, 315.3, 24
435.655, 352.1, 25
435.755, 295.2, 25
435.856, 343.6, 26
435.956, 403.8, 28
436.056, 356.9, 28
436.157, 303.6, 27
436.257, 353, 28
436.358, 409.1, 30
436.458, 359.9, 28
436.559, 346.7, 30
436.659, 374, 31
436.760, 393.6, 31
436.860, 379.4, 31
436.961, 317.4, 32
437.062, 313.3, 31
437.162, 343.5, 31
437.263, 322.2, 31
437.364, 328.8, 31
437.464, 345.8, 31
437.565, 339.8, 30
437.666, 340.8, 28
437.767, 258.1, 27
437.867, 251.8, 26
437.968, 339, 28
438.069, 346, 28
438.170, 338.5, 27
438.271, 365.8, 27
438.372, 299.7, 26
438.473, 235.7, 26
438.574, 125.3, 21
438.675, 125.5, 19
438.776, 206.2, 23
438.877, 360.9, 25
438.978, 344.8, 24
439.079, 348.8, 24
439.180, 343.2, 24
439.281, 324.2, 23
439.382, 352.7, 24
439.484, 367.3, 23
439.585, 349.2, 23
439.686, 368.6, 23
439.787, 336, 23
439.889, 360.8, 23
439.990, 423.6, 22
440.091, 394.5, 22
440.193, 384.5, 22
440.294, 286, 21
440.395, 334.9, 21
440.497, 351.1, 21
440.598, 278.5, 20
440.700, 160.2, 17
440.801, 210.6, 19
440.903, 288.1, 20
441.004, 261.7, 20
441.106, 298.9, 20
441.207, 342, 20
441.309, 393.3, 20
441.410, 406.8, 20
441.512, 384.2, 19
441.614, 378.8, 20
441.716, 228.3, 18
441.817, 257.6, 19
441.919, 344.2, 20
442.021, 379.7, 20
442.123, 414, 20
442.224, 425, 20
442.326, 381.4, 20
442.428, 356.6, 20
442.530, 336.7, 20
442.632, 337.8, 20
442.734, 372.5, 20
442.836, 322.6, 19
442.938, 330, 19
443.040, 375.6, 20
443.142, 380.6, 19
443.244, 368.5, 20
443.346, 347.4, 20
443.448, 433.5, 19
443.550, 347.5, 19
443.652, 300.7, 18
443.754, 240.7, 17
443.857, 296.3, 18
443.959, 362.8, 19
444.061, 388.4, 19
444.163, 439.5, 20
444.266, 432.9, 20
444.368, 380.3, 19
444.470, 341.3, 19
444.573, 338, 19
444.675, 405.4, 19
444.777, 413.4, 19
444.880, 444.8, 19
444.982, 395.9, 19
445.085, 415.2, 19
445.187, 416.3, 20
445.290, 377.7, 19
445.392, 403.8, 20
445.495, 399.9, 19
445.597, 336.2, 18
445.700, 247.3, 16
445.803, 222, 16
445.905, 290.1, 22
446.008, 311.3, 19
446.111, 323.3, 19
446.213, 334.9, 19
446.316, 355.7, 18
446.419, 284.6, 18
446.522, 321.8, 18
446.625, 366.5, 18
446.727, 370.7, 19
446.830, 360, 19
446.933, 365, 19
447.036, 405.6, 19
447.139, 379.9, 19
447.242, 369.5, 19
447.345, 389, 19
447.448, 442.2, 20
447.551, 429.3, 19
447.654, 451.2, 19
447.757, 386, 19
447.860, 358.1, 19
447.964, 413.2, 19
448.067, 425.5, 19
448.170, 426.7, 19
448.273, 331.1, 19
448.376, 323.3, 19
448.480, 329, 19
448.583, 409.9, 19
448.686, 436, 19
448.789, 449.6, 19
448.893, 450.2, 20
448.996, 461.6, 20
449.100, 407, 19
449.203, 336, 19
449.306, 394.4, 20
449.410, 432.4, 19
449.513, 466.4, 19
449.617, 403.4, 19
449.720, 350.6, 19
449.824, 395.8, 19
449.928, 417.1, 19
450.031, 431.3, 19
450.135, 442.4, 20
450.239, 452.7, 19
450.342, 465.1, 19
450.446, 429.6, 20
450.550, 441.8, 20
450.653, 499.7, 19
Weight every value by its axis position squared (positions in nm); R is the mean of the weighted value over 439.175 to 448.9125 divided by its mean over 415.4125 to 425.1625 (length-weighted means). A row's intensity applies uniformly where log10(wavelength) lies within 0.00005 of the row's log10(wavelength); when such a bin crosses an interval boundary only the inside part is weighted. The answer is 1.5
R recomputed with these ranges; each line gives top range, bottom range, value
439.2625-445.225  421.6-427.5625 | 1.48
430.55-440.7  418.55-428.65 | 1.27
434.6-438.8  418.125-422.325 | 1.26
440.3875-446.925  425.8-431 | 1.48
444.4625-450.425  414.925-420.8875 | 1.63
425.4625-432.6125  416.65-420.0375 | 1.00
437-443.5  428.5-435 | 1.23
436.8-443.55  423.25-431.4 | 1.39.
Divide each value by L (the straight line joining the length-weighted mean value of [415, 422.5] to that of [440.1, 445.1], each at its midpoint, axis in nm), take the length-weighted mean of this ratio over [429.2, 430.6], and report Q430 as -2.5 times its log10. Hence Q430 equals 0.32 mag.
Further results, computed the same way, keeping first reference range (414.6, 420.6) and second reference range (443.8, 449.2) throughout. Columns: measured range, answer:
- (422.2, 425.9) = 0.174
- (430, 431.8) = 0.444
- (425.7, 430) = 0.174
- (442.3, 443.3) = 0.022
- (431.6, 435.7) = 0.001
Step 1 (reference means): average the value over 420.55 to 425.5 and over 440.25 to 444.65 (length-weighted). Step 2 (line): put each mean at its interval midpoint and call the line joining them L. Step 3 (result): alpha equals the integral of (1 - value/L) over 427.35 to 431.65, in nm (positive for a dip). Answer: 0.89 nm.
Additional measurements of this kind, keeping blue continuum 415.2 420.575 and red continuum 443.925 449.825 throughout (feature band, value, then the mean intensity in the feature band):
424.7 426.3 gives 0.22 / 257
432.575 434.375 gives 0.11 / 309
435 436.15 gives -0.01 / 340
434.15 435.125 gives 0.01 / 330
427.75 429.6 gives 0.30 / 261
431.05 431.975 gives 0.19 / 257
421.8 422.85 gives 0.12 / 254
